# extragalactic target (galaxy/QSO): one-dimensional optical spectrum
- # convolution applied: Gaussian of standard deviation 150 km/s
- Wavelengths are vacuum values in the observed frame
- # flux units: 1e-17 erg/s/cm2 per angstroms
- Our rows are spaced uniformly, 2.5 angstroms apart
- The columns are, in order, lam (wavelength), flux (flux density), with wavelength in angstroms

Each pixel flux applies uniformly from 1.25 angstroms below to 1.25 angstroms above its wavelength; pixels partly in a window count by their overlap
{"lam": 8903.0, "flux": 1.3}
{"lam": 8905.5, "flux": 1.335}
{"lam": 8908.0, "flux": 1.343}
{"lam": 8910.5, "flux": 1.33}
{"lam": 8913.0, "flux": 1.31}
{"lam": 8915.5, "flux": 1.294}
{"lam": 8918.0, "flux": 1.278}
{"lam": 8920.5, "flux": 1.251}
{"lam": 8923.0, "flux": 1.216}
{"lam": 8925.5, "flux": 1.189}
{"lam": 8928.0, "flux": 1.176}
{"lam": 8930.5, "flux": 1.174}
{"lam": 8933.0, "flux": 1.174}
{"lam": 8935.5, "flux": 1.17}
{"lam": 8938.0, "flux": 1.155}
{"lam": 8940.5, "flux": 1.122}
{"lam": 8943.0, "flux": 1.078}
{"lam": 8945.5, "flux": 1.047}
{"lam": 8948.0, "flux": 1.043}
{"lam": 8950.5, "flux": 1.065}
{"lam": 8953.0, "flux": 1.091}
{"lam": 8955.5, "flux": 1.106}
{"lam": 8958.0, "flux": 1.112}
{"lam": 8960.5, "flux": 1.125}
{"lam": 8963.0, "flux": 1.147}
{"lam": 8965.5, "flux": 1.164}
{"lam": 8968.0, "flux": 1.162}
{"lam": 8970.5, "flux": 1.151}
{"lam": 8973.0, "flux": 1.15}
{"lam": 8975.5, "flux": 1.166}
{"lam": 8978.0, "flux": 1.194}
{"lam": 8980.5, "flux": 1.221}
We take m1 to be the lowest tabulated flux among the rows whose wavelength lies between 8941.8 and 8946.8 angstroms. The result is 1.047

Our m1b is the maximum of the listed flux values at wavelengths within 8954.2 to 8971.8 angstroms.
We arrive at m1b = 1.164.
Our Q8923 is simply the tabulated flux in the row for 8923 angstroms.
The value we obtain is 1.216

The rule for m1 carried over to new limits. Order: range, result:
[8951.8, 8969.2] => 1.091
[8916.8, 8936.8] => 1.17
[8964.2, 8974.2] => 1.15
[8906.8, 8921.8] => 1.251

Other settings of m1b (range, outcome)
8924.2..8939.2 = 1.189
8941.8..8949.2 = 1.078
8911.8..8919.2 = 1.31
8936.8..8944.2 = 1.155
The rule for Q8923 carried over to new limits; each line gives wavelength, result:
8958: 1.112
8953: 1.091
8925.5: 1.189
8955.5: 1.106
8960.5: 1.125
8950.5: 1.065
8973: 1.15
